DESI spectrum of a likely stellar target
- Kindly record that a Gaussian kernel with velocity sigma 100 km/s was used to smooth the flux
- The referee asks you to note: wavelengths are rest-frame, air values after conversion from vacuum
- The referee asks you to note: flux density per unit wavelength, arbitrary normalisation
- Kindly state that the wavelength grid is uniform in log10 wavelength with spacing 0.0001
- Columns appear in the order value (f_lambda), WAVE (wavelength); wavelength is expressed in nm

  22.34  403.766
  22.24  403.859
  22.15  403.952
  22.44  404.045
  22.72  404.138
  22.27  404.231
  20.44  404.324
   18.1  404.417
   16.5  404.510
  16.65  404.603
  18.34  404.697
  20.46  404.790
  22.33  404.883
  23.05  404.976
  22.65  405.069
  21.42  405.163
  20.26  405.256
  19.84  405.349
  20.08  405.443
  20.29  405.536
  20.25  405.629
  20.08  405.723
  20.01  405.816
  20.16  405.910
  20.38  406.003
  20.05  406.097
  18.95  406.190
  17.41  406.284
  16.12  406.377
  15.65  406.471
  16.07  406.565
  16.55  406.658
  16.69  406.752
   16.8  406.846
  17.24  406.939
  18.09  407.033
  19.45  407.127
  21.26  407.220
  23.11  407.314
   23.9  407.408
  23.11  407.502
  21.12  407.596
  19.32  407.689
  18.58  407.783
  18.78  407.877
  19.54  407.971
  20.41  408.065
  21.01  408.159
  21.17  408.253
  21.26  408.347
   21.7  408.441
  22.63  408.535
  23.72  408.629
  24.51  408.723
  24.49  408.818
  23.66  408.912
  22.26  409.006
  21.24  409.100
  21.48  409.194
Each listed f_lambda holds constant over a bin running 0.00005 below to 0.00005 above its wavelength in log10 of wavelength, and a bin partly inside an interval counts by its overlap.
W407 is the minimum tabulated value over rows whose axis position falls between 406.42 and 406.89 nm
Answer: 15.65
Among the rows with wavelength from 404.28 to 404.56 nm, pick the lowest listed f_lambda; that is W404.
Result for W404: 16.5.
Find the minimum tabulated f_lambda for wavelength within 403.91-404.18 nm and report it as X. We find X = 22.15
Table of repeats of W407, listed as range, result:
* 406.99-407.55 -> 18.09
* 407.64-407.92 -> 18.58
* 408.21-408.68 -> 21.17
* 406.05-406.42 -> 16.12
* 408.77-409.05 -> 22.26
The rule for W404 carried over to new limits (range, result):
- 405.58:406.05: 20.01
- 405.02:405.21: 21.42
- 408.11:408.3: 21.01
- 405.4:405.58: 20.08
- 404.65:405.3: 18.34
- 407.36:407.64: 21.12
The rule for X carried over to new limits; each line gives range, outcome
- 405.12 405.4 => 19.84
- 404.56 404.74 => 16.65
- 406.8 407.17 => 16.8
